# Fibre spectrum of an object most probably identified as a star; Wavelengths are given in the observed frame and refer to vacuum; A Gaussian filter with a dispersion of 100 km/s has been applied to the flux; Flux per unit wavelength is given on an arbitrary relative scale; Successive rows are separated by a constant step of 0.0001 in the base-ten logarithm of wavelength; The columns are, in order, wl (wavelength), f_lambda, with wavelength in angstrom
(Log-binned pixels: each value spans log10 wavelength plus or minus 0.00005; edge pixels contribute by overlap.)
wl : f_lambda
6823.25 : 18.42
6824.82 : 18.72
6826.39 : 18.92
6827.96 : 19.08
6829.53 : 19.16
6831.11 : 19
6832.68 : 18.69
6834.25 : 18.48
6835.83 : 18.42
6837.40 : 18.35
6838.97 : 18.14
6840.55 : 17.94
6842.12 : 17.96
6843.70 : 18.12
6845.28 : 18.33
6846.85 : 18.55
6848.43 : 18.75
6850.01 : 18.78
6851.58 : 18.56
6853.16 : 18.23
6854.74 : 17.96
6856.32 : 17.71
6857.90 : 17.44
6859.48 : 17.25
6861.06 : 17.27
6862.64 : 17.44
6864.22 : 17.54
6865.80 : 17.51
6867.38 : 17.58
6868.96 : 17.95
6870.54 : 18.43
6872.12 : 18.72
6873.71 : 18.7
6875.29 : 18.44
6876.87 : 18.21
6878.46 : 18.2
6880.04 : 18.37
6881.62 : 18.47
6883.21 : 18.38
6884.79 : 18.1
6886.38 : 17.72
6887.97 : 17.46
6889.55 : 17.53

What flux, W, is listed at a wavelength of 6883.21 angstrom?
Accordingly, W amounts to 18.38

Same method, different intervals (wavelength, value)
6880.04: 18.37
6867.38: 17.58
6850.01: 18.78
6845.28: 18.33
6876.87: 18.21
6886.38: 17.72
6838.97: 18.14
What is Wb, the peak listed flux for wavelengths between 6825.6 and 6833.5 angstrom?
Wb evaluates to 19.16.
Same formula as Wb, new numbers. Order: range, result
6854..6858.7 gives 17.96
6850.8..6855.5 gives 18.56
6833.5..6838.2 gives 18.48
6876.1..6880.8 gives 18.37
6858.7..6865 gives 17.54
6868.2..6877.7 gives 18.72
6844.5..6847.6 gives 18.55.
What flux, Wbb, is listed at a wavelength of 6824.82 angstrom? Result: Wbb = 18.72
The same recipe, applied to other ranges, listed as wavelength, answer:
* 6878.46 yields 18.2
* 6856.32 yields 17.71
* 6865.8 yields 17.51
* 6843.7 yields 18.12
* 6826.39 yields 18.92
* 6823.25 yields 18.42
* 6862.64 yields 17.44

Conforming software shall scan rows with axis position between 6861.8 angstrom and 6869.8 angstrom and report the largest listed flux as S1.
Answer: 17.95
